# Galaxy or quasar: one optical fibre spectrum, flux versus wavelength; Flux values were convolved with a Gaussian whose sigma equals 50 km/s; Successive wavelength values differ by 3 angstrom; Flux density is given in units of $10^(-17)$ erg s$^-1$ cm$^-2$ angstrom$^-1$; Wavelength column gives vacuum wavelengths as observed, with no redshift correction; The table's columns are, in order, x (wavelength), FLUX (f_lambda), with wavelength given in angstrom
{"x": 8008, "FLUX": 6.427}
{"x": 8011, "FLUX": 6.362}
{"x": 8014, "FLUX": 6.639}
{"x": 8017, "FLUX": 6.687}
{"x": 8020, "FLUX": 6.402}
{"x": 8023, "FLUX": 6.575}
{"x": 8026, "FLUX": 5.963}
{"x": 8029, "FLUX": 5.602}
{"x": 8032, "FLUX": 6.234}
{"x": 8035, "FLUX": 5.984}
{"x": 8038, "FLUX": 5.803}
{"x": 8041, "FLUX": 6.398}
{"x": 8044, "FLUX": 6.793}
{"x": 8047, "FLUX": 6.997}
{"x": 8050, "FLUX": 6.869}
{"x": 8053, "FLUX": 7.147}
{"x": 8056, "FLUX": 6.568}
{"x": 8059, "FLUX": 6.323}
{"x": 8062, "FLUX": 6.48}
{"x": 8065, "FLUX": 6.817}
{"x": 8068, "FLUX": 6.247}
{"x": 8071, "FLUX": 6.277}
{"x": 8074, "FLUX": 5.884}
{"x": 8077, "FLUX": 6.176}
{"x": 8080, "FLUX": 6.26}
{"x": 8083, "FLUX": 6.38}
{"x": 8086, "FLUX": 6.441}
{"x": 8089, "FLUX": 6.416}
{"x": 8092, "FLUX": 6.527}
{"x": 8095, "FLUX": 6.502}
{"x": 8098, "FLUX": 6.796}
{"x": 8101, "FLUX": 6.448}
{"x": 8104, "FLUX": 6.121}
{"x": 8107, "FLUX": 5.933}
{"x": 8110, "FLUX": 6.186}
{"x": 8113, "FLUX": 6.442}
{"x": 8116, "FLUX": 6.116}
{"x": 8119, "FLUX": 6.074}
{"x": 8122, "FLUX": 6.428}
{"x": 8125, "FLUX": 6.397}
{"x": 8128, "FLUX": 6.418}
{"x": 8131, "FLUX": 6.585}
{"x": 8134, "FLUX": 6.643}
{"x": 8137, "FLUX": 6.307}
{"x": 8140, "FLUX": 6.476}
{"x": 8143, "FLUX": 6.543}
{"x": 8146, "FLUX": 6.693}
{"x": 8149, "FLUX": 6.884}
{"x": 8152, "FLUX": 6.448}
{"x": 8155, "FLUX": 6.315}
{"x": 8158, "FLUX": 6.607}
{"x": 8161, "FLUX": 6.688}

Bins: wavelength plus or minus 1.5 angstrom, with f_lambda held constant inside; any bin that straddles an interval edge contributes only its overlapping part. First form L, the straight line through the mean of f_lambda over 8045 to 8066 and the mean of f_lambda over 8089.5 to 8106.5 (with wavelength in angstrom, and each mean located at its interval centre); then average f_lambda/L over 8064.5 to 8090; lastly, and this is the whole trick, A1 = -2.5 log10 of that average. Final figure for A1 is 0.05 mag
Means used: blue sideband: 6.74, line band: 6.3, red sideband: 6.44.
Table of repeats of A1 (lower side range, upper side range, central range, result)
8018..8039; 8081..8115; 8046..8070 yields -0.08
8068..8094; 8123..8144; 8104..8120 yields 0.04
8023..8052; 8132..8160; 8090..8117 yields 0.02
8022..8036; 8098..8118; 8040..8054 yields -0.13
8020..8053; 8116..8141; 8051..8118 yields 0.00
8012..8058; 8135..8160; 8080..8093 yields 0.01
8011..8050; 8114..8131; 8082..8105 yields -0.02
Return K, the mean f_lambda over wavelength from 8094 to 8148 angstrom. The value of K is 6.4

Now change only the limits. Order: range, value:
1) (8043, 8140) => 6.44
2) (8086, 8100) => 6.54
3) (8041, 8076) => 6.57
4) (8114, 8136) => 6.38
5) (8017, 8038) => 6.14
